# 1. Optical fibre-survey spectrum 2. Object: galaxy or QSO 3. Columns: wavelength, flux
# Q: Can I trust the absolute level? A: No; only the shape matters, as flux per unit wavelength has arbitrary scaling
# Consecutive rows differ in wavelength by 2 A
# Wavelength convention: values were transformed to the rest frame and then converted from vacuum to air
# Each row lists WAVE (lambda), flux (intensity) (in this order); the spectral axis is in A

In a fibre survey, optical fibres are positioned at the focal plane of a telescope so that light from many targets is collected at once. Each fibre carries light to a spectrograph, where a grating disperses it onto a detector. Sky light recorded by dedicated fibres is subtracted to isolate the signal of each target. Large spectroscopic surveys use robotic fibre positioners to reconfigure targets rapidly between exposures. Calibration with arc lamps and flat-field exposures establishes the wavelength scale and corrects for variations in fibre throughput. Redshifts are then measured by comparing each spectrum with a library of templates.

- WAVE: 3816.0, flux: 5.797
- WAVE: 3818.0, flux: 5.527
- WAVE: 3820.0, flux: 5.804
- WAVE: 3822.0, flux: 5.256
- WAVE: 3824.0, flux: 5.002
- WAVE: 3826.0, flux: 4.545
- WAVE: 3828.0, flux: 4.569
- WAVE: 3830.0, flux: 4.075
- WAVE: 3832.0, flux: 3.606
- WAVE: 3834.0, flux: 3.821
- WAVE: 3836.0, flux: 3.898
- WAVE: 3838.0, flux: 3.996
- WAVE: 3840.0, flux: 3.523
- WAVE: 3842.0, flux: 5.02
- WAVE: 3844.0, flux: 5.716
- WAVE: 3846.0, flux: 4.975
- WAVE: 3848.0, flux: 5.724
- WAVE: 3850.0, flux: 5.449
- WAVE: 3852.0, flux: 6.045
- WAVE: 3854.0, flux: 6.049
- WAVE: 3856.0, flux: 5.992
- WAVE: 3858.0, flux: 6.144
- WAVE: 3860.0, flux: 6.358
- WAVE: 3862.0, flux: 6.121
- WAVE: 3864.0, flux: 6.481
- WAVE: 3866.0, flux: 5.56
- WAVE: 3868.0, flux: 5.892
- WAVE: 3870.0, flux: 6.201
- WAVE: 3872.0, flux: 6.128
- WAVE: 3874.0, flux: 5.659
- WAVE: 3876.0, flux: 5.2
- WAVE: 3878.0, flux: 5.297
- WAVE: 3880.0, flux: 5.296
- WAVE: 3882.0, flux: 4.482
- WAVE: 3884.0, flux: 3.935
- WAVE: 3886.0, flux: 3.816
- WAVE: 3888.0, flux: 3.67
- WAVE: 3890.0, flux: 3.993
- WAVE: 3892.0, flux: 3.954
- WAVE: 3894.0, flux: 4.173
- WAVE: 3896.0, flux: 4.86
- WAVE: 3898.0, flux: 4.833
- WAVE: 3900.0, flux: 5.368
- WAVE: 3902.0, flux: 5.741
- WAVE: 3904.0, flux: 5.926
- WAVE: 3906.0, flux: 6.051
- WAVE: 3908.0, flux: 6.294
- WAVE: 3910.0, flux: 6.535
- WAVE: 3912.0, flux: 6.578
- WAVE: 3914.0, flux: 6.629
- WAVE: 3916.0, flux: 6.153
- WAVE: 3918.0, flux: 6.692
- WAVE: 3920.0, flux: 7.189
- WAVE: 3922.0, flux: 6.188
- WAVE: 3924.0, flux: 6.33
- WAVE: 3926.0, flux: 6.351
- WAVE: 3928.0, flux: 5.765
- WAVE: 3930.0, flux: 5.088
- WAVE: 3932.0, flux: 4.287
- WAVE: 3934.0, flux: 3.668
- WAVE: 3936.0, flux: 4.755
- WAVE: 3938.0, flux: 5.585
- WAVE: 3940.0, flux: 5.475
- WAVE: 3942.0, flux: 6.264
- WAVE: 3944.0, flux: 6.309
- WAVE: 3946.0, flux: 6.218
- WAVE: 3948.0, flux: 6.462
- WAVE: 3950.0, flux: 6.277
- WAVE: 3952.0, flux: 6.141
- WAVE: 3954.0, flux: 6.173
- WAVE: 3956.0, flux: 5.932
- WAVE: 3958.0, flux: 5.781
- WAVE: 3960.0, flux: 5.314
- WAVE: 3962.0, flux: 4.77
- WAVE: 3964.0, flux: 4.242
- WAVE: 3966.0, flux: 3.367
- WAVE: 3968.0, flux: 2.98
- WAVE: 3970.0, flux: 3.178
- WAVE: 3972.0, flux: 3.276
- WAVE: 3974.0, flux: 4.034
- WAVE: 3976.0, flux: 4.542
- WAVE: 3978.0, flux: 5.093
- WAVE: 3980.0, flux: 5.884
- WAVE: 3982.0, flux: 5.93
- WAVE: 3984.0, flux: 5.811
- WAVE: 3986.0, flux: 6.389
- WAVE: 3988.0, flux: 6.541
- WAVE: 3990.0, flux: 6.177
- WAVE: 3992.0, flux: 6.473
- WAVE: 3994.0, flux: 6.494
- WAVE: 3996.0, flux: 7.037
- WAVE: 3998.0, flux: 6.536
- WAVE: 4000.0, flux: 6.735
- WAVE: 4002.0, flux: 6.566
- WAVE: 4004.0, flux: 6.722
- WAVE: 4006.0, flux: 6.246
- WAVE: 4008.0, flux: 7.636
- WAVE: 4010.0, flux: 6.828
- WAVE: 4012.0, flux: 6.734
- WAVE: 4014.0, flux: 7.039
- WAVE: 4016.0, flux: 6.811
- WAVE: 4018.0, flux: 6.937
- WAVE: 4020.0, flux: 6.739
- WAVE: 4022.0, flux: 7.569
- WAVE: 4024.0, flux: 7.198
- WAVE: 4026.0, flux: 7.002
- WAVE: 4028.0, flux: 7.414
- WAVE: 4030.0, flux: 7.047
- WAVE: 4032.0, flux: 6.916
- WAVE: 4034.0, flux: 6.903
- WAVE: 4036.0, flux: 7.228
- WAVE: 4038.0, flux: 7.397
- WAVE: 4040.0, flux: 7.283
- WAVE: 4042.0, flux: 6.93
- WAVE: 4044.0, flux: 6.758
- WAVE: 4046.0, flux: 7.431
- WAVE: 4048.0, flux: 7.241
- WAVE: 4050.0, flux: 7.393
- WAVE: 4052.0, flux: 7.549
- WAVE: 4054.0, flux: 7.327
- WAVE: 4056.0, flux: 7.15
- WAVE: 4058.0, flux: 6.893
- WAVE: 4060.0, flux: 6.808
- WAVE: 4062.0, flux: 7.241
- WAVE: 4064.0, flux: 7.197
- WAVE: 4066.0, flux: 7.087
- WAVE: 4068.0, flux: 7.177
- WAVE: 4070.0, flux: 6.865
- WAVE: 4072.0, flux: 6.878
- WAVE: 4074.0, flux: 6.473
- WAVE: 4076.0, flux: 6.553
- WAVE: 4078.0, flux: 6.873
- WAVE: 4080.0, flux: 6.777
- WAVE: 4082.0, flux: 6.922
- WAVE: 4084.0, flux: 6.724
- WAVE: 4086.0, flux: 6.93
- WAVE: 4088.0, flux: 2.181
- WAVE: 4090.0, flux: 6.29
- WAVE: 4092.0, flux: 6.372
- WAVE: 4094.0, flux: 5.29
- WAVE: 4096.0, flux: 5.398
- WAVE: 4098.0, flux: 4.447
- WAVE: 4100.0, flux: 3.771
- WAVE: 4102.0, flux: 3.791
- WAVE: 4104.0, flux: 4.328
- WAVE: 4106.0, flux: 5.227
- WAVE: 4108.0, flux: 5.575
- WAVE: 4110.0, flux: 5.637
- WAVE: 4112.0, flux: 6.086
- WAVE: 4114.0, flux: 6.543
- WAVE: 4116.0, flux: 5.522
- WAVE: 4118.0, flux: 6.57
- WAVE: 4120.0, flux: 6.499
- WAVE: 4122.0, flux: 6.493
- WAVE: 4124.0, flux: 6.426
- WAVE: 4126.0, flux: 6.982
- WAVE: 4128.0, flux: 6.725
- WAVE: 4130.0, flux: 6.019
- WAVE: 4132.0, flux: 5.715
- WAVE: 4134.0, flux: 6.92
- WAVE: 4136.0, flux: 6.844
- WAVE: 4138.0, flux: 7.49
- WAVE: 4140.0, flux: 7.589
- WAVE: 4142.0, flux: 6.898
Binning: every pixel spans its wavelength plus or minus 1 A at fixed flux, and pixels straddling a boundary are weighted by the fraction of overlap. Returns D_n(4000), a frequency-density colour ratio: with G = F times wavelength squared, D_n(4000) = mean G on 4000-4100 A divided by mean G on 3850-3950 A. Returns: 1.30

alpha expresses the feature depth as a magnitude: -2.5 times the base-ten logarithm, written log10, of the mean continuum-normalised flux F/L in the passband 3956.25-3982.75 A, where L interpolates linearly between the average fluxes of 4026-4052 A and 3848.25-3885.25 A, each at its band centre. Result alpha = 0.41 mag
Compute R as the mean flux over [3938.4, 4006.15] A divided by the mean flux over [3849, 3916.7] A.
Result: 1.02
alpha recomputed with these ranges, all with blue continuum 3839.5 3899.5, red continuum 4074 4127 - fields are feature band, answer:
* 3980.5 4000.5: -0.16 mag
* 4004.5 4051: -0.25 mag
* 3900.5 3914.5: -0.17 mag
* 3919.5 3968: -0.02 mag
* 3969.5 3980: 0.28 mag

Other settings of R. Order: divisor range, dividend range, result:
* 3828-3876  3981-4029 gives 1.27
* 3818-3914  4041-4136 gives 1.21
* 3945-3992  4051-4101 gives 1.21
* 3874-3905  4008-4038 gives 1.49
